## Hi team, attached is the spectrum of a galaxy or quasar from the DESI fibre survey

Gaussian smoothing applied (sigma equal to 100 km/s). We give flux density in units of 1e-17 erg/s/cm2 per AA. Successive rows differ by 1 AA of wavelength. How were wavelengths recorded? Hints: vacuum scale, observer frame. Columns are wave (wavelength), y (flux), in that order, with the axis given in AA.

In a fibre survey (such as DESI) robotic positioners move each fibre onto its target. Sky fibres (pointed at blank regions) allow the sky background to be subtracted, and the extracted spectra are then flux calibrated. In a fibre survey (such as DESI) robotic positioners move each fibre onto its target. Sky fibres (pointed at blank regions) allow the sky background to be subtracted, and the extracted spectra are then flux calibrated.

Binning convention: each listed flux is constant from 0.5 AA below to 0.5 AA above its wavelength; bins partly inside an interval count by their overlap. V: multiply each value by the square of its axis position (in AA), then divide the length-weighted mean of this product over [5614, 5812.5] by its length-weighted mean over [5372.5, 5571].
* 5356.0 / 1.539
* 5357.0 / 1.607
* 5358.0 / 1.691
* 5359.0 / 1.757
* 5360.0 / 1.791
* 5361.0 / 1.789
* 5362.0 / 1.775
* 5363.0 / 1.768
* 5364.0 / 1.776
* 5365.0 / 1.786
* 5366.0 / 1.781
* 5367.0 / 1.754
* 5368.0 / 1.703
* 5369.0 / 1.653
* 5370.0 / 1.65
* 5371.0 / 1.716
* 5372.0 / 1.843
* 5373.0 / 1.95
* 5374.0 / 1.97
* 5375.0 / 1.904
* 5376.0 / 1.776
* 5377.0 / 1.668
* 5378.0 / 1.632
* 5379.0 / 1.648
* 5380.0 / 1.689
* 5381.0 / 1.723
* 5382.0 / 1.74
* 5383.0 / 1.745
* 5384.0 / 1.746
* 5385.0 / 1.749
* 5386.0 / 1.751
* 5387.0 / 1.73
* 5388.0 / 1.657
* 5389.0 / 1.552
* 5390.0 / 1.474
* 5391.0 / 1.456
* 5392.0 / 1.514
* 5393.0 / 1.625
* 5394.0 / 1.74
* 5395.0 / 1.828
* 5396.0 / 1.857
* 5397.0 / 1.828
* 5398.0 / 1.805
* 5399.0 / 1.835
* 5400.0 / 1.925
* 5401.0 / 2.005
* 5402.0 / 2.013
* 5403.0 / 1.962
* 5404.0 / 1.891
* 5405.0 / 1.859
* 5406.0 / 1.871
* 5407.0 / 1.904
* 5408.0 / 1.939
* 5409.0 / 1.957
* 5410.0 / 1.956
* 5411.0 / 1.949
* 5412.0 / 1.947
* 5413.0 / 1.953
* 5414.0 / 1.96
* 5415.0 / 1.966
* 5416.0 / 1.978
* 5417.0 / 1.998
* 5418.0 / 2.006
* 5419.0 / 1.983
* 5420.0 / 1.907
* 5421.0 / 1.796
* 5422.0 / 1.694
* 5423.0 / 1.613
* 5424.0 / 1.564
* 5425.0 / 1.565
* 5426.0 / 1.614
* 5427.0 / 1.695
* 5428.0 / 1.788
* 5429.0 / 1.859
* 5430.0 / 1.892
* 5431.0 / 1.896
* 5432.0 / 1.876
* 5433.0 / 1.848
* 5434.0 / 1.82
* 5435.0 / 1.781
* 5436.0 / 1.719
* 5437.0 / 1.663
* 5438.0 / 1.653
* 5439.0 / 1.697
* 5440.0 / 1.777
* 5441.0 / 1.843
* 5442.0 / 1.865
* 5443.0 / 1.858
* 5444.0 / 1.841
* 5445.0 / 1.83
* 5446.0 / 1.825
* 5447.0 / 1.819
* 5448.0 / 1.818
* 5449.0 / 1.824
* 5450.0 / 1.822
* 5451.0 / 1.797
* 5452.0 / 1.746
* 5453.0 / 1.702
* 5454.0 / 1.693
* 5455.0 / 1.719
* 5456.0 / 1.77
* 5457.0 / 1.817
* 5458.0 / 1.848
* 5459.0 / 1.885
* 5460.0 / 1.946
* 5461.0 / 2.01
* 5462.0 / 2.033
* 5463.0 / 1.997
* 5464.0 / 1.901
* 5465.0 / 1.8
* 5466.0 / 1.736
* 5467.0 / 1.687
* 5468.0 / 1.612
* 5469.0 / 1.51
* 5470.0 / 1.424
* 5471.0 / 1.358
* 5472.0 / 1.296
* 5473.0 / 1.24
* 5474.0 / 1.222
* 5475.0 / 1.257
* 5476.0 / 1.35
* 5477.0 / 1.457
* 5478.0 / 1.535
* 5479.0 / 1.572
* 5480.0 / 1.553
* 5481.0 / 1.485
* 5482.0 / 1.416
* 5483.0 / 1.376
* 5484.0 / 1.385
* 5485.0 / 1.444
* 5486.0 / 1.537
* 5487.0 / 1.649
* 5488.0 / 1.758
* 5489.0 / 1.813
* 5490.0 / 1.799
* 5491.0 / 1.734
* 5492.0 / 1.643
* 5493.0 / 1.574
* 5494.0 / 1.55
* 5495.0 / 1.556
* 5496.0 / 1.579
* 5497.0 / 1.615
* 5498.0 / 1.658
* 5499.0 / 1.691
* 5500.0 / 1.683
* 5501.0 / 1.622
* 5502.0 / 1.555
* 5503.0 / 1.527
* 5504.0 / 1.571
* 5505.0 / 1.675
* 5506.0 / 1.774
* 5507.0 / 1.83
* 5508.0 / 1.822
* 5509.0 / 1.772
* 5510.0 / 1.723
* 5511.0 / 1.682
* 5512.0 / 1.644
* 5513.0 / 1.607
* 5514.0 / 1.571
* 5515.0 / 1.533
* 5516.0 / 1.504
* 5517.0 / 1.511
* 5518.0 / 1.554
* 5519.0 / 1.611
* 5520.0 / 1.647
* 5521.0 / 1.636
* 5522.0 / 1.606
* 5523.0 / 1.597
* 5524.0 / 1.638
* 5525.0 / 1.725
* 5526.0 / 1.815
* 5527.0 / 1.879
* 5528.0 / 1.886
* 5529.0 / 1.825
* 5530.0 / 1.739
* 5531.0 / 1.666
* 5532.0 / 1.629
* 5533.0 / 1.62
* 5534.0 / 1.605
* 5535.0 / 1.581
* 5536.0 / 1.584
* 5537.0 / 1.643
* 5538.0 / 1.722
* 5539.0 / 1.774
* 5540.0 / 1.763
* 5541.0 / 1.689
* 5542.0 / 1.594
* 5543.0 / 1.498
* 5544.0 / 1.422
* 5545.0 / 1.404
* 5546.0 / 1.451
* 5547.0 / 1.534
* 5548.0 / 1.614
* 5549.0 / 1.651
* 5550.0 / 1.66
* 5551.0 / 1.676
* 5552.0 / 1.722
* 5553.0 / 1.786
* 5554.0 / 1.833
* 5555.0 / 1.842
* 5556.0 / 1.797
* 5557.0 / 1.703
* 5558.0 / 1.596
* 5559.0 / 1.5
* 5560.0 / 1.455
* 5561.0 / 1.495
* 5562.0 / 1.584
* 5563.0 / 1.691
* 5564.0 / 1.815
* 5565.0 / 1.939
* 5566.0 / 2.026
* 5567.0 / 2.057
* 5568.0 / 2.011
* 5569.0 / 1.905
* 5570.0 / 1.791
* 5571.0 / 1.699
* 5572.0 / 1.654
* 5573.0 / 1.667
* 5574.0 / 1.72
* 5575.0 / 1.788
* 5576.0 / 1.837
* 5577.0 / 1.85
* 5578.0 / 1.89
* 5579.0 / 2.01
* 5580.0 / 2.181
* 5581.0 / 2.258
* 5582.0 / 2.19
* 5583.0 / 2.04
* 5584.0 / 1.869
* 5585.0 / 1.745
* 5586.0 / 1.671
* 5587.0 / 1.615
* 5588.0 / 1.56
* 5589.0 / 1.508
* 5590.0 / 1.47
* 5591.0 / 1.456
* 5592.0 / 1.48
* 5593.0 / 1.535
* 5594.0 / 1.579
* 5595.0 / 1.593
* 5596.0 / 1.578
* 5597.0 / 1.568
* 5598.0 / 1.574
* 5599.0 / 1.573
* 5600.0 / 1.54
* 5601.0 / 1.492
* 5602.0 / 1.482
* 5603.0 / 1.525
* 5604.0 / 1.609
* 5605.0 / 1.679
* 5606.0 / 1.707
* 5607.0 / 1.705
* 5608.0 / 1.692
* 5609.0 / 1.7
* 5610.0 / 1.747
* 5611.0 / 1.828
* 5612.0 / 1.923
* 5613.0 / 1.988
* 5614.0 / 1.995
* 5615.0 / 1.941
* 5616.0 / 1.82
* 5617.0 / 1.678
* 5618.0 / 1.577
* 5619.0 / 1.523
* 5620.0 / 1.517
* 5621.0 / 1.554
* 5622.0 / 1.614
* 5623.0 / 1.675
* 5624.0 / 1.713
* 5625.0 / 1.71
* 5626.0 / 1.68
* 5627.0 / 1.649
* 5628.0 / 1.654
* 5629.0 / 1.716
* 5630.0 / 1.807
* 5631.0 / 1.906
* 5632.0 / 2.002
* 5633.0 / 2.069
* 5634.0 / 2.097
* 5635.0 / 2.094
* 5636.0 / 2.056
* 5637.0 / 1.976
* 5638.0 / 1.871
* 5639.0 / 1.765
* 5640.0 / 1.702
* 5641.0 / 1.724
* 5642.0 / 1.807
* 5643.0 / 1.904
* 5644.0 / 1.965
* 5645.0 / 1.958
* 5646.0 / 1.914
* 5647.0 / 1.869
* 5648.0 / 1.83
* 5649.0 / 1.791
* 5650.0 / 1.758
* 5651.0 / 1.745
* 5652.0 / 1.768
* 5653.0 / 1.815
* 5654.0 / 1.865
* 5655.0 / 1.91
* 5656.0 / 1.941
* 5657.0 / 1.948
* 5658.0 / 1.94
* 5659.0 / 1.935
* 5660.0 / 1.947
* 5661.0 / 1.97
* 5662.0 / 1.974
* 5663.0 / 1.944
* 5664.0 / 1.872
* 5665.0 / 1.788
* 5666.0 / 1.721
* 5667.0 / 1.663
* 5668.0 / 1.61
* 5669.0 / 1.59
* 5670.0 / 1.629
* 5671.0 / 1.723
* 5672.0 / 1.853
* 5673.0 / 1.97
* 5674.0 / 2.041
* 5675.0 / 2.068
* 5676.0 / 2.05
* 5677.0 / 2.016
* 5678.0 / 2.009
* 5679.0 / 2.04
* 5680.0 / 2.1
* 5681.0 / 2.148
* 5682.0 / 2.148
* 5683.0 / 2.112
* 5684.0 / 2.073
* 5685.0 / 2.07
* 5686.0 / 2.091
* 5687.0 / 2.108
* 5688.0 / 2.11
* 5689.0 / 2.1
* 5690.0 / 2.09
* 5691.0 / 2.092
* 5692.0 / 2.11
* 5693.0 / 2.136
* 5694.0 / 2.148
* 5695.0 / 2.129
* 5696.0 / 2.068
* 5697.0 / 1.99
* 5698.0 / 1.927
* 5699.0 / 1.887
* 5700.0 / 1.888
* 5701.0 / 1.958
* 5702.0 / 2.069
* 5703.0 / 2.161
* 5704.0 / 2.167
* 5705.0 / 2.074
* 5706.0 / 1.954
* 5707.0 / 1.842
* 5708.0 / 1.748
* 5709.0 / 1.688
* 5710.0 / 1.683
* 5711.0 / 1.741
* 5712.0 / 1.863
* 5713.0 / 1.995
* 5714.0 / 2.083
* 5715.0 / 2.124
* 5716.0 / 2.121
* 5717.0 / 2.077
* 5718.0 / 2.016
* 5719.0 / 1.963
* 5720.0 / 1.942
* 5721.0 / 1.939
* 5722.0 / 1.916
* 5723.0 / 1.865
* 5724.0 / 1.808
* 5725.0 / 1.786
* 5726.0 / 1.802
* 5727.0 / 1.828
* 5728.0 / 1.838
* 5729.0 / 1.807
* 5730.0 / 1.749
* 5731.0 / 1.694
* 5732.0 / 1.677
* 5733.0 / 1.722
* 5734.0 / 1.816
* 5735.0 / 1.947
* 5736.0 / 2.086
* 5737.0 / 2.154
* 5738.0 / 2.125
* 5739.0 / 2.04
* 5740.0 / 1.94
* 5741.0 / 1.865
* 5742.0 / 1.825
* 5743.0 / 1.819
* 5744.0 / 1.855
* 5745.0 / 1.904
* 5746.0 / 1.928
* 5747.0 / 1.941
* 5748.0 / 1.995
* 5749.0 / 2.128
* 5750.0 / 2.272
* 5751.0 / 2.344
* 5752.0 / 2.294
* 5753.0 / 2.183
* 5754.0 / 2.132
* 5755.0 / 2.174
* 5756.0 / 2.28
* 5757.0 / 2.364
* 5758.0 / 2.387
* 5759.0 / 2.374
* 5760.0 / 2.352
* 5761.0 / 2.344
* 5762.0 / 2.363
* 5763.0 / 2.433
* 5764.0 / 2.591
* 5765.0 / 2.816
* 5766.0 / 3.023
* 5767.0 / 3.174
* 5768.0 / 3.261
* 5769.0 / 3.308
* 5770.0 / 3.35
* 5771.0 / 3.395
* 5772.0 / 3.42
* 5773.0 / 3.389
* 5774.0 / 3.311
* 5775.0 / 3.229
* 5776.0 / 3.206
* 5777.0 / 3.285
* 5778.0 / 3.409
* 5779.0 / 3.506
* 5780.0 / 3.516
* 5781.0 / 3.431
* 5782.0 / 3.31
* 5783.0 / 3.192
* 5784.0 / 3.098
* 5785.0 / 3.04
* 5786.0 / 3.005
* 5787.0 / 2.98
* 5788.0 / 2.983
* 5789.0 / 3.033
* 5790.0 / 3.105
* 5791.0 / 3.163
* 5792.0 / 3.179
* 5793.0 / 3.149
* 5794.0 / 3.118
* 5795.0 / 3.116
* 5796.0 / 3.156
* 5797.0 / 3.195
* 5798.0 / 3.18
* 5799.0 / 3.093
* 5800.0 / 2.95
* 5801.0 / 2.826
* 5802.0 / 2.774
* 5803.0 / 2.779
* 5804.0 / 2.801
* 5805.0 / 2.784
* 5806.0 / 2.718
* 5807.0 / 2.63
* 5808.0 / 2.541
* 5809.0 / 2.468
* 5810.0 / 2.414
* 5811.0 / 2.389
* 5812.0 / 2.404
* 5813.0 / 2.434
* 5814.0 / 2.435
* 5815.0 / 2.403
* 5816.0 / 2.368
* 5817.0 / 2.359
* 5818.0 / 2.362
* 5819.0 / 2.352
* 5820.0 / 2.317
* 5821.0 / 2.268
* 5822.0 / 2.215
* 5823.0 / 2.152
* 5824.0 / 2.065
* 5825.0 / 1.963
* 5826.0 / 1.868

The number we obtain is 1.4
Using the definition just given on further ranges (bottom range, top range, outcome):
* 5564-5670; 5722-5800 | 1.52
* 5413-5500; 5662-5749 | 1.25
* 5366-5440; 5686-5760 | 1.25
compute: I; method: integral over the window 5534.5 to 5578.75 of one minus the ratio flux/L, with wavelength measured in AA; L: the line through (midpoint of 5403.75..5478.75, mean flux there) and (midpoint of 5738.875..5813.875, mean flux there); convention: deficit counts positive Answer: 8.4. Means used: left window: 1.77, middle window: 1.7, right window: 2.74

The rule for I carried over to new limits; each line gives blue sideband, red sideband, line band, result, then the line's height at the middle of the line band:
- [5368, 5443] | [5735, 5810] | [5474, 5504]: 6.7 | 2.01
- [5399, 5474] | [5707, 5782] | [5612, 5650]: 5.5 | 2.12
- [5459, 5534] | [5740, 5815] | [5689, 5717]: 5.2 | 2.45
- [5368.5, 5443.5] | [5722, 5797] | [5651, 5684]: 6.2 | 2.35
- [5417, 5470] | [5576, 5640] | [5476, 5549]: 6.2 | 1.77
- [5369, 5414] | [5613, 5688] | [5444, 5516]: 6.6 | 1.82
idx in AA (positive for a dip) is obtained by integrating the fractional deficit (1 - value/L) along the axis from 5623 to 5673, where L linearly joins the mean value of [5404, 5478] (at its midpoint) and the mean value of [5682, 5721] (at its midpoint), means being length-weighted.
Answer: 3.11 AA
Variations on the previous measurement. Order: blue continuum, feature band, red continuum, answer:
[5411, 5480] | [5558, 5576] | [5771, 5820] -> 3.4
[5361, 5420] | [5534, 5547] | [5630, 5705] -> 2.0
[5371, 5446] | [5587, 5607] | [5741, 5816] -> 6.4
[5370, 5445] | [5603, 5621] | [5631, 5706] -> 1.8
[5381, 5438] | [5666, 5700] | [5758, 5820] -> 8.0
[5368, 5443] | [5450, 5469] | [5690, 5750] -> 0.1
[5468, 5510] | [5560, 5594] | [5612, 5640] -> -1.3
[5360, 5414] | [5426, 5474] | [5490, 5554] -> -0.9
